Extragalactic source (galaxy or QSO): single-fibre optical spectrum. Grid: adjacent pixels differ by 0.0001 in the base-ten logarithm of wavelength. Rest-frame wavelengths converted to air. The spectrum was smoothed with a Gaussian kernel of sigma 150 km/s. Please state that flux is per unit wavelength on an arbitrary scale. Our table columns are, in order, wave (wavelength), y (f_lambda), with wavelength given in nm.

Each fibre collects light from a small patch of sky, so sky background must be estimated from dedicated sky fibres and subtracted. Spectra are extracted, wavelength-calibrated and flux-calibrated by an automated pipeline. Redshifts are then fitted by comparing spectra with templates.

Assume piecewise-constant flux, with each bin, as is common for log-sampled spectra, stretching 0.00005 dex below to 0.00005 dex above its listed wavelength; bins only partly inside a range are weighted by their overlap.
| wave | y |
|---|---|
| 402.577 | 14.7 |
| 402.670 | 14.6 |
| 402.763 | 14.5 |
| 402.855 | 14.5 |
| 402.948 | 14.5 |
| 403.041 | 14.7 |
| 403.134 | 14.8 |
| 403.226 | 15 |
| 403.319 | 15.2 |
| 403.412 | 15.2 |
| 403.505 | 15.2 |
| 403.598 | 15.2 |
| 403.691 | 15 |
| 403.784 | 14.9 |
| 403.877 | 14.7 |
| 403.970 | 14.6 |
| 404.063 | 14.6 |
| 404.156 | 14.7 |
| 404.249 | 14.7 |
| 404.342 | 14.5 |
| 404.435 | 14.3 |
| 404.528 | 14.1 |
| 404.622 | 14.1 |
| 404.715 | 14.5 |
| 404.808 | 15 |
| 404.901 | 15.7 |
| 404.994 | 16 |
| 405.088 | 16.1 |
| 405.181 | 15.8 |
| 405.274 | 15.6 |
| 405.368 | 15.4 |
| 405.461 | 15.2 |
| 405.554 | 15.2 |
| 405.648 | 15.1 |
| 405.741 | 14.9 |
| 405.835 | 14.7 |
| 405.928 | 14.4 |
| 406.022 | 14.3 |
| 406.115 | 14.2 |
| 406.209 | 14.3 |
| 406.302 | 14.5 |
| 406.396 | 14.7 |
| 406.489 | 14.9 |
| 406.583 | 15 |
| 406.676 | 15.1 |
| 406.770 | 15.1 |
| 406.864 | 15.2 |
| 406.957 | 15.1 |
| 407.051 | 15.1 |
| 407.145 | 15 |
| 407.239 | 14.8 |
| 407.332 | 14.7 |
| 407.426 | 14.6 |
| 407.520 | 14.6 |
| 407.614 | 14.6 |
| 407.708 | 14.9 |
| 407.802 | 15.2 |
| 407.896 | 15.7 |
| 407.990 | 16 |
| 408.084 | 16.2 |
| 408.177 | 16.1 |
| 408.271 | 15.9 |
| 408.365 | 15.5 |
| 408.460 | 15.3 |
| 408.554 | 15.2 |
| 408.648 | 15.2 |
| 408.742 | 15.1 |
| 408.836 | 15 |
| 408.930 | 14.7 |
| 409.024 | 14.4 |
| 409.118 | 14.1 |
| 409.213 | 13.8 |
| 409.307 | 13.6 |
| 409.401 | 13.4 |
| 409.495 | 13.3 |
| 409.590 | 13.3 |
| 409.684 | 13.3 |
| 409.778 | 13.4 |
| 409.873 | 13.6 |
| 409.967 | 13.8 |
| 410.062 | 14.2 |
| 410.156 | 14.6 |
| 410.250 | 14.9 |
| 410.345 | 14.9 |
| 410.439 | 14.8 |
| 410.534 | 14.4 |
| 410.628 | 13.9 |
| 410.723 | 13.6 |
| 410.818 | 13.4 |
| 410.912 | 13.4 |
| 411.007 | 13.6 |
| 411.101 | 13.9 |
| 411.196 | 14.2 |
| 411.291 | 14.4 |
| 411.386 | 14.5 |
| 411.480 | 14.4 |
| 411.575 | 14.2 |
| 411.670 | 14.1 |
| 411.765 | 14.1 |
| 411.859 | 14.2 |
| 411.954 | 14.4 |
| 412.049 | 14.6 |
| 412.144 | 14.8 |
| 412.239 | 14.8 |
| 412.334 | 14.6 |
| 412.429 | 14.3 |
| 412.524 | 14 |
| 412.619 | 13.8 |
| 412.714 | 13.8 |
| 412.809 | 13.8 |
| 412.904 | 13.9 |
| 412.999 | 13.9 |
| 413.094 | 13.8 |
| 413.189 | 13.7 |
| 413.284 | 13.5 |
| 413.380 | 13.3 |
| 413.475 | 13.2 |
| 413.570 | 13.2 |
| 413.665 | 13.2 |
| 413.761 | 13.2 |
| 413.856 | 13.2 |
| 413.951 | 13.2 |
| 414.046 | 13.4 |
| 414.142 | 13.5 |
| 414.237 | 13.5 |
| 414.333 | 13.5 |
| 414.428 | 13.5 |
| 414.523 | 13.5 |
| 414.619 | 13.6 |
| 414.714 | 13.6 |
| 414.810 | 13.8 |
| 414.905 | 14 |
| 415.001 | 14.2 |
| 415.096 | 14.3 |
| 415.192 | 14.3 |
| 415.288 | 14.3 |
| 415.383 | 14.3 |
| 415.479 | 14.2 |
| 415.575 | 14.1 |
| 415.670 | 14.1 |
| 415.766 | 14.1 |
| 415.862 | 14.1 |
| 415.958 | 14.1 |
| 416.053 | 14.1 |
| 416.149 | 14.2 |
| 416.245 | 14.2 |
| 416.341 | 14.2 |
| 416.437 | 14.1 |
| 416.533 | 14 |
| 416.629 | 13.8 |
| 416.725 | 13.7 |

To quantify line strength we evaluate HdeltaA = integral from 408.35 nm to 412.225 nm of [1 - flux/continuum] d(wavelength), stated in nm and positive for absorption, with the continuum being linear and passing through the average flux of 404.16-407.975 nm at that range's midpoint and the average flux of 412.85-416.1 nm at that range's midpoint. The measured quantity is 0.03 nm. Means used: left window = 14.9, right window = 13.7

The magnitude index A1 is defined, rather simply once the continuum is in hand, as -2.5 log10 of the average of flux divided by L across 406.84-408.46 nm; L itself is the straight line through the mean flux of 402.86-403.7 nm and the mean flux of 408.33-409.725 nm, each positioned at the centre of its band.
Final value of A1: -0.06 mag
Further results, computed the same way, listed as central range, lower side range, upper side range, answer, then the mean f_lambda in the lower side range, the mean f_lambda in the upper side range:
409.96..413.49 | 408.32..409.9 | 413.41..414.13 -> -0.033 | 14.2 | 13.2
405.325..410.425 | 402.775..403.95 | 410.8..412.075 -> -0.020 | 14.9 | 14.1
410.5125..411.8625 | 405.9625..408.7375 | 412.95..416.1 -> 0.026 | 15.1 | 13.7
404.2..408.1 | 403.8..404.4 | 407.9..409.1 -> 0.001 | 14.6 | 15.4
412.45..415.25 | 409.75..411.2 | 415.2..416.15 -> 0.037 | 14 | 14.2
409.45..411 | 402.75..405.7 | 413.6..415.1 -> 0.017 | 15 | 13.6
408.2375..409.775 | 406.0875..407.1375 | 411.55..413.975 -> 0.006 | 14.9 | 13.9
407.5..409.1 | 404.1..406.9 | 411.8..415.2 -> -0.054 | 14.9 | 13.8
